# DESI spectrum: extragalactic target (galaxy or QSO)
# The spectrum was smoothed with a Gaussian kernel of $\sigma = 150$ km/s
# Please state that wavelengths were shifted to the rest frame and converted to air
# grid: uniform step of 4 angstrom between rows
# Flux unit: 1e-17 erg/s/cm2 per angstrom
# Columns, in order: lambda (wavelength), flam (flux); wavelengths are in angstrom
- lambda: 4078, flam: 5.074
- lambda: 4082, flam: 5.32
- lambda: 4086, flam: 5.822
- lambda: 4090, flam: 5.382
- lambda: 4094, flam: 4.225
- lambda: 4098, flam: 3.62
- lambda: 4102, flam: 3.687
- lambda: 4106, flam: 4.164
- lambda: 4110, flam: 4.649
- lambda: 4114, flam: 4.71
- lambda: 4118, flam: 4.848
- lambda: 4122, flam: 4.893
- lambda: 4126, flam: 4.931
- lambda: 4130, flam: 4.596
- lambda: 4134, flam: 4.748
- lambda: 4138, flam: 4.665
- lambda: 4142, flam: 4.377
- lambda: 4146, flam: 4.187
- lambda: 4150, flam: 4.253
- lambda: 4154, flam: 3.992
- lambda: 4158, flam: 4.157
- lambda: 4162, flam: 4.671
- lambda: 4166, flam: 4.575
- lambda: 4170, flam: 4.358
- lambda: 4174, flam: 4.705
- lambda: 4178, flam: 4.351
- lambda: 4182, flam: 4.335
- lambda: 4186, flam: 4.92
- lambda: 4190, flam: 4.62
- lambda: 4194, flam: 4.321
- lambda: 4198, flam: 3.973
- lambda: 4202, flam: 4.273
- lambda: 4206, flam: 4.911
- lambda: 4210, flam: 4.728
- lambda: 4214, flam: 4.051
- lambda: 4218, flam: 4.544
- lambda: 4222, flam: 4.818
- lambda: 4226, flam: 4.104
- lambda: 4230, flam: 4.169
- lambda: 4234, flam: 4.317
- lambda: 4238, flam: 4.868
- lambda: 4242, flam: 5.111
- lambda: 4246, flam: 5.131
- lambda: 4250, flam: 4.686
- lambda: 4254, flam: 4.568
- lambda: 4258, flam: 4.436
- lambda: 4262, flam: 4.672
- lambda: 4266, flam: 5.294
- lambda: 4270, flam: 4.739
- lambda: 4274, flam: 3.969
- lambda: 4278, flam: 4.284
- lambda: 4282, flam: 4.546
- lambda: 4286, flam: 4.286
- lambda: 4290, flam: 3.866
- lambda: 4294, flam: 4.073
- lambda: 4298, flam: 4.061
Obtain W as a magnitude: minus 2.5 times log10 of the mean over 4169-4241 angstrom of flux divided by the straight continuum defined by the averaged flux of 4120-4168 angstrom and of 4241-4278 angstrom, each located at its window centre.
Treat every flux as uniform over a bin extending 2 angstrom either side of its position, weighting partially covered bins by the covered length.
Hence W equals 0.03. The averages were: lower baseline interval 4.5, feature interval 4.48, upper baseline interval 4.7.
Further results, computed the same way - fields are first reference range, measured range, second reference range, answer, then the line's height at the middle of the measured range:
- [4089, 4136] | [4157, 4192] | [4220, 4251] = 0.01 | 4.59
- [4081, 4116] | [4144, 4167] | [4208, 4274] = 0.08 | 4.61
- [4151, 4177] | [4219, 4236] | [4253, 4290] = 0.02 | 4.46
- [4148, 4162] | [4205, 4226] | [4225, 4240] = -0.05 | 4.34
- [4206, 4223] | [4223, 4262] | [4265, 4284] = -0.01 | 4.55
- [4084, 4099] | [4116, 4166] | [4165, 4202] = 0.02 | 4.63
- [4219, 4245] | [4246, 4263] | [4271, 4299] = -0.06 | 4.41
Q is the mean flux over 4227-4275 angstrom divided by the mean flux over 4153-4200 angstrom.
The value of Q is 1.05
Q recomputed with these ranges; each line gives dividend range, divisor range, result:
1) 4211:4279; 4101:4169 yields 1.02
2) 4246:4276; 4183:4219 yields 1.04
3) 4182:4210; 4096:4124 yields 1.03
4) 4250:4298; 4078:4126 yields 0.94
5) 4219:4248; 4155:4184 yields 1.05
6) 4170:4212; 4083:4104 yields 0.98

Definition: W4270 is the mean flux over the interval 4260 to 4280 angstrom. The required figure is 4.59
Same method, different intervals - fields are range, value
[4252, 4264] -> 4.56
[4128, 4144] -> 4.6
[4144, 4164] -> 4.25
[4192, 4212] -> 4.44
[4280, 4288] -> 4.42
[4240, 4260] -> 4.79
